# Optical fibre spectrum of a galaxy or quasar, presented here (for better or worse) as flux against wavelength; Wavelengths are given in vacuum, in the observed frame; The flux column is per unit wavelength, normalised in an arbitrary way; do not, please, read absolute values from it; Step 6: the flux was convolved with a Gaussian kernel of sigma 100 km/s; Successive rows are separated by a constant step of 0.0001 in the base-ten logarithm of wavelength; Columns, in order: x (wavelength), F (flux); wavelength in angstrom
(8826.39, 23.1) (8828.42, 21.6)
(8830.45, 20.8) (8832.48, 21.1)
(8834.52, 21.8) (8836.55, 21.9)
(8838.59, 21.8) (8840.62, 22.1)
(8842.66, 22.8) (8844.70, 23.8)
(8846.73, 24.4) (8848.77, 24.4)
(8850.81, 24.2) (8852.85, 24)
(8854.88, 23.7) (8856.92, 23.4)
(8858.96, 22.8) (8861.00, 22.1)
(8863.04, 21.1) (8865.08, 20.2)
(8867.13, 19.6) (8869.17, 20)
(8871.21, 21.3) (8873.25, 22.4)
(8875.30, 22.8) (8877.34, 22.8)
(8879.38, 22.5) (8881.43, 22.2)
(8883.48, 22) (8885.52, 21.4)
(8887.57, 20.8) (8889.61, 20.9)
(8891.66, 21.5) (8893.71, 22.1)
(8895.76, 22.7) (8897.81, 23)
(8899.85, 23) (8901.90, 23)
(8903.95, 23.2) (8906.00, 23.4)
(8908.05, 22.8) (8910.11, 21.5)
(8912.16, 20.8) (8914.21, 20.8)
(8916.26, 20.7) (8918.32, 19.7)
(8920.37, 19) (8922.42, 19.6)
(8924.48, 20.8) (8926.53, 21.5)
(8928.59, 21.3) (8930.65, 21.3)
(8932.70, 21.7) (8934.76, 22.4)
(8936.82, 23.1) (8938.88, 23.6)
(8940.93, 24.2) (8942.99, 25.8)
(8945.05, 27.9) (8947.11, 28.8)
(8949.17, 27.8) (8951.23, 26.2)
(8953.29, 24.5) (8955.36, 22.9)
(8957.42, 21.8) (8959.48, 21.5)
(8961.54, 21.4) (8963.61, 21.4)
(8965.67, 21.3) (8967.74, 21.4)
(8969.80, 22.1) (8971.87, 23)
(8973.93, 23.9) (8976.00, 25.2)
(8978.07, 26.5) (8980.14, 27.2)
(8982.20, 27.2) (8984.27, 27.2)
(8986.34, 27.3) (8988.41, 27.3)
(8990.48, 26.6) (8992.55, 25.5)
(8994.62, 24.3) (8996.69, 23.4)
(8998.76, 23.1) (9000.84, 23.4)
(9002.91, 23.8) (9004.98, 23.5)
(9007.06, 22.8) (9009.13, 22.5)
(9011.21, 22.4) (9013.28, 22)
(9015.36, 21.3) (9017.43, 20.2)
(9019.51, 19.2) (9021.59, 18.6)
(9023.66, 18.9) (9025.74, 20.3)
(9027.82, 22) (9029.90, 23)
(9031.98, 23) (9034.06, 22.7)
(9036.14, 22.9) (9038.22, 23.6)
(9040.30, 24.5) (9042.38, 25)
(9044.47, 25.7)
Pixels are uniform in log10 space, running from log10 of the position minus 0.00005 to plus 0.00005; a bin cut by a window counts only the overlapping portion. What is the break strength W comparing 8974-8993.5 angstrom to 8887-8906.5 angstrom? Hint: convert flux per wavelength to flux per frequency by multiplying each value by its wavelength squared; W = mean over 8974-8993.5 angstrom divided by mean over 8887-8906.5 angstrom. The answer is 1.2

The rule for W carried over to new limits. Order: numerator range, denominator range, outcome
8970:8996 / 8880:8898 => 1.21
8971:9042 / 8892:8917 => 1.08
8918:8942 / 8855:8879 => 1.01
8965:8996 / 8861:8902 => 1.18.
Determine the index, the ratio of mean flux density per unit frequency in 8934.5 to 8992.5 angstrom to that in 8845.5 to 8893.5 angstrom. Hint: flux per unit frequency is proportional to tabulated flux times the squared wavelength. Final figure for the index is 1.14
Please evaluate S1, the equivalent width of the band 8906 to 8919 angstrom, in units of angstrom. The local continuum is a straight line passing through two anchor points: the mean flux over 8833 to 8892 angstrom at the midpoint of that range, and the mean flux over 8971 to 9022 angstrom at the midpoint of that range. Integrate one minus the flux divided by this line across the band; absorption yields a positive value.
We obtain 0.9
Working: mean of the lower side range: 22.2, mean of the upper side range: 24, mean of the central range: 21.3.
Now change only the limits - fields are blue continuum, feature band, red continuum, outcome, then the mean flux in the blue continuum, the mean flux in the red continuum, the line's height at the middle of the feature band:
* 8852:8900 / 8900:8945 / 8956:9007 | 1.7 angstrom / 22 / 24.1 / 22.9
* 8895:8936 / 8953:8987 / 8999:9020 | -2.9 angstrom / 21.6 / 22.2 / 22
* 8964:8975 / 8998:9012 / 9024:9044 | -0.3 angstrom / 22.3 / 22.9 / 22.6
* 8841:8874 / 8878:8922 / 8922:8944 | 1.4 angstrom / 22.5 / 22.4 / 22.4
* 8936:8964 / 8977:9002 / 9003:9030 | -3.5 angstrom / 24.4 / 21.3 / 22.6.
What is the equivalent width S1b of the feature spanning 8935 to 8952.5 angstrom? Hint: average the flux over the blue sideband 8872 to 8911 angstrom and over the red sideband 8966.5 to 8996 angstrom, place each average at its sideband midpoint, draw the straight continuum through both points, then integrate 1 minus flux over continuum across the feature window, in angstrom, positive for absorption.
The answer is -1.2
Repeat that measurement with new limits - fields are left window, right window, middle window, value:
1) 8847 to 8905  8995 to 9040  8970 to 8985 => -2.3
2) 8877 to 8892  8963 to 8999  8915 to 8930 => 1.6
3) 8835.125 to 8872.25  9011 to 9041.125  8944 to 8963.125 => -2.4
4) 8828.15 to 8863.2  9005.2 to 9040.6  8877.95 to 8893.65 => 0.6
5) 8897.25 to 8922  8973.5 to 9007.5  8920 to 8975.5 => 0.7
